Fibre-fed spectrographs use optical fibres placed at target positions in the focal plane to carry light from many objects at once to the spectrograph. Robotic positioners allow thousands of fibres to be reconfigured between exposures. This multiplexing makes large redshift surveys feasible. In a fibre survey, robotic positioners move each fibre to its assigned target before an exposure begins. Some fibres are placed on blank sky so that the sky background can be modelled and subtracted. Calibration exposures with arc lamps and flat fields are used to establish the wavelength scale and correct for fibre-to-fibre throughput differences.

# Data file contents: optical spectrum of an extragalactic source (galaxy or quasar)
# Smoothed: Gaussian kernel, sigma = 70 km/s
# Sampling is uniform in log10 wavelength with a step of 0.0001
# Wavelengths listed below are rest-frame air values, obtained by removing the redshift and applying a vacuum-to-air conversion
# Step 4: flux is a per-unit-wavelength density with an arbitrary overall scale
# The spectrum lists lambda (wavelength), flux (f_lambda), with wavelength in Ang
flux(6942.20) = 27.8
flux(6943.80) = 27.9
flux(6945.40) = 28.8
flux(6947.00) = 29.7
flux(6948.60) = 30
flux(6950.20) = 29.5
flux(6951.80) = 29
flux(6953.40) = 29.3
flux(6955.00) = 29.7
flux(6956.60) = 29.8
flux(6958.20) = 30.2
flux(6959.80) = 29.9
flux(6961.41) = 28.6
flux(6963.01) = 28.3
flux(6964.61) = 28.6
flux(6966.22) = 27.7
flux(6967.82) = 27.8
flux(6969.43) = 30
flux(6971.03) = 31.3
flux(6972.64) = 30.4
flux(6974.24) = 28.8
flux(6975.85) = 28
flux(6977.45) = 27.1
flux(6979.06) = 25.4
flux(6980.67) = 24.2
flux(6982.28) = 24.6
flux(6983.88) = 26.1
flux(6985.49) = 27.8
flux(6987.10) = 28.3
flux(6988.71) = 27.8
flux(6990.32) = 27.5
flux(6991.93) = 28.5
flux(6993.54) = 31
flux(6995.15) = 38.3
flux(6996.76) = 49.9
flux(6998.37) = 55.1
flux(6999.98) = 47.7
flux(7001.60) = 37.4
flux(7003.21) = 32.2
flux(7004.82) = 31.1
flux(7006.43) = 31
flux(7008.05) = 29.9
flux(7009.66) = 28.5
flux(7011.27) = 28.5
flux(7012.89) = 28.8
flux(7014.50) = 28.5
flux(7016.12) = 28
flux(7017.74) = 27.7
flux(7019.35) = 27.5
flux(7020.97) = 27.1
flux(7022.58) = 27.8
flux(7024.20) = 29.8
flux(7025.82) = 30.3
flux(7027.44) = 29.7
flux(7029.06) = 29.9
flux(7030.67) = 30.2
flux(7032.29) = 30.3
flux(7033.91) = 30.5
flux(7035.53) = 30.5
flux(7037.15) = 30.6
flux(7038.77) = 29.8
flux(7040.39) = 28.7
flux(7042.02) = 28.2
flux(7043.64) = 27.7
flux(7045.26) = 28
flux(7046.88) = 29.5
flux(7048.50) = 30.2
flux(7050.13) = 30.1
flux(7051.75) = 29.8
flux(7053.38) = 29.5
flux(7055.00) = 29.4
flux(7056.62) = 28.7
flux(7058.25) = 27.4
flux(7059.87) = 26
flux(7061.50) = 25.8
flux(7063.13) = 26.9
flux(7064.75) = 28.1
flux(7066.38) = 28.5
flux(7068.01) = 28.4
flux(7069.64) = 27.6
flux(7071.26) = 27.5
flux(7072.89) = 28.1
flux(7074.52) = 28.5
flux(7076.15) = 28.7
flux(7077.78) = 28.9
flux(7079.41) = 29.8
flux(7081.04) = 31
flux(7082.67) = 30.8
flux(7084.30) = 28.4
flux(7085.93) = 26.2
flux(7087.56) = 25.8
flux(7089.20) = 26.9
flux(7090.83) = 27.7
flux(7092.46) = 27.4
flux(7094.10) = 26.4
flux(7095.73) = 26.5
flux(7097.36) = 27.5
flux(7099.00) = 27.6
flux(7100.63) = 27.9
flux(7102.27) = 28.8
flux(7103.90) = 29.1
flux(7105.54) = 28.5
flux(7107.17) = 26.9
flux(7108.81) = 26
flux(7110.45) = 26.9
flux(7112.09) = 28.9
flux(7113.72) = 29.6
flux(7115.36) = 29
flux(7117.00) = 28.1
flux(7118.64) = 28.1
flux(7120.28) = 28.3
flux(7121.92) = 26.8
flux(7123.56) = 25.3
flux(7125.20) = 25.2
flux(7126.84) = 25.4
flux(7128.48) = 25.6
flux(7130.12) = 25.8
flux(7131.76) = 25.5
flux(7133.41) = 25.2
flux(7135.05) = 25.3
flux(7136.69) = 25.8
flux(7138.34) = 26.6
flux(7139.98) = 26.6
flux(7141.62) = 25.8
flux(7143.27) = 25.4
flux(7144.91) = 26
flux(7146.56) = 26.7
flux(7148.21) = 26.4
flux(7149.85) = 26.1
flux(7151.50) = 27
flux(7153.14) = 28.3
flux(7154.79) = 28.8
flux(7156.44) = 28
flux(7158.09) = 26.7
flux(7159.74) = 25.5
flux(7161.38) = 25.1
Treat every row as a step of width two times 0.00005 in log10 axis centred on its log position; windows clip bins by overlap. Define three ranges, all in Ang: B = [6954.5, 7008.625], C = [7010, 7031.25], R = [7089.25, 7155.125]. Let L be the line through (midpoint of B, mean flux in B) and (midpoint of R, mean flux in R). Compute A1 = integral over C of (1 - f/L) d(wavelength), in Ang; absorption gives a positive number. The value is 0.9 Ang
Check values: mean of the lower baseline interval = 31.2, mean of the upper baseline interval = 27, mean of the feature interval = 28.7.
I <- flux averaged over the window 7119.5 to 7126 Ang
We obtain 26.4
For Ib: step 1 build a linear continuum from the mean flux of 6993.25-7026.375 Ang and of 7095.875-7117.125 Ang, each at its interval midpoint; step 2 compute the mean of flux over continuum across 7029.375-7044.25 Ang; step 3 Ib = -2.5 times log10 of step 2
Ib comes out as 0.07 mag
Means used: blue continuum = 33.2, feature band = 29.6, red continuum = 28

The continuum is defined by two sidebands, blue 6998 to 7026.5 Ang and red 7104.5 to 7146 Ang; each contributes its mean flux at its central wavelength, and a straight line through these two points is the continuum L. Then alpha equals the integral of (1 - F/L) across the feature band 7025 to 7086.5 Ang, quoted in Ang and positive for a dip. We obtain 1.7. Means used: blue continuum 31.7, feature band 28.9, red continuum 26.7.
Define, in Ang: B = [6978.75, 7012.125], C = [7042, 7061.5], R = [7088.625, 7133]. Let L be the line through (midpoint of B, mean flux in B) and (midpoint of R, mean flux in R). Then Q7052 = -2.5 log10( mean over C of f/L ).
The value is 0.05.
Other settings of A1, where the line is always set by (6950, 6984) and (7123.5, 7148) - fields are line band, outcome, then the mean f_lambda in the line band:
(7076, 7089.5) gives -1.0 Ang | 28.5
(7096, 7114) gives -1.1 Ang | 27.9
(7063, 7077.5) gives -0.7 Ang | 28.1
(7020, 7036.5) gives -1.3 Ang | 29.6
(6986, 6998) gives -2.4 Ang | 33.7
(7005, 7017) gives -0.6 Ang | 29.1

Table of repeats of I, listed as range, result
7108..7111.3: 26.4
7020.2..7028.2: 28.9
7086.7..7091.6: 26.8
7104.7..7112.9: 27.4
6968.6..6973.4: 30.5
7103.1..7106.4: 28.8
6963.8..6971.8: 29.1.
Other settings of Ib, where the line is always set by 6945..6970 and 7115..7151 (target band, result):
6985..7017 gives -0.17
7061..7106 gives -0.03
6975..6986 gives 0.11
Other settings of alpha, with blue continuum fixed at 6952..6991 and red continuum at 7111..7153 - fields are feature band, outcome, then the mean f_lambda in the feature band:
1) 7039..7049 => -0.4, 28.7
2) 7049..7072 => -0.7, 28.1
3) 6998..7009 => -3.6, 37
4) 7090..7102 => -0.2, 27.4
